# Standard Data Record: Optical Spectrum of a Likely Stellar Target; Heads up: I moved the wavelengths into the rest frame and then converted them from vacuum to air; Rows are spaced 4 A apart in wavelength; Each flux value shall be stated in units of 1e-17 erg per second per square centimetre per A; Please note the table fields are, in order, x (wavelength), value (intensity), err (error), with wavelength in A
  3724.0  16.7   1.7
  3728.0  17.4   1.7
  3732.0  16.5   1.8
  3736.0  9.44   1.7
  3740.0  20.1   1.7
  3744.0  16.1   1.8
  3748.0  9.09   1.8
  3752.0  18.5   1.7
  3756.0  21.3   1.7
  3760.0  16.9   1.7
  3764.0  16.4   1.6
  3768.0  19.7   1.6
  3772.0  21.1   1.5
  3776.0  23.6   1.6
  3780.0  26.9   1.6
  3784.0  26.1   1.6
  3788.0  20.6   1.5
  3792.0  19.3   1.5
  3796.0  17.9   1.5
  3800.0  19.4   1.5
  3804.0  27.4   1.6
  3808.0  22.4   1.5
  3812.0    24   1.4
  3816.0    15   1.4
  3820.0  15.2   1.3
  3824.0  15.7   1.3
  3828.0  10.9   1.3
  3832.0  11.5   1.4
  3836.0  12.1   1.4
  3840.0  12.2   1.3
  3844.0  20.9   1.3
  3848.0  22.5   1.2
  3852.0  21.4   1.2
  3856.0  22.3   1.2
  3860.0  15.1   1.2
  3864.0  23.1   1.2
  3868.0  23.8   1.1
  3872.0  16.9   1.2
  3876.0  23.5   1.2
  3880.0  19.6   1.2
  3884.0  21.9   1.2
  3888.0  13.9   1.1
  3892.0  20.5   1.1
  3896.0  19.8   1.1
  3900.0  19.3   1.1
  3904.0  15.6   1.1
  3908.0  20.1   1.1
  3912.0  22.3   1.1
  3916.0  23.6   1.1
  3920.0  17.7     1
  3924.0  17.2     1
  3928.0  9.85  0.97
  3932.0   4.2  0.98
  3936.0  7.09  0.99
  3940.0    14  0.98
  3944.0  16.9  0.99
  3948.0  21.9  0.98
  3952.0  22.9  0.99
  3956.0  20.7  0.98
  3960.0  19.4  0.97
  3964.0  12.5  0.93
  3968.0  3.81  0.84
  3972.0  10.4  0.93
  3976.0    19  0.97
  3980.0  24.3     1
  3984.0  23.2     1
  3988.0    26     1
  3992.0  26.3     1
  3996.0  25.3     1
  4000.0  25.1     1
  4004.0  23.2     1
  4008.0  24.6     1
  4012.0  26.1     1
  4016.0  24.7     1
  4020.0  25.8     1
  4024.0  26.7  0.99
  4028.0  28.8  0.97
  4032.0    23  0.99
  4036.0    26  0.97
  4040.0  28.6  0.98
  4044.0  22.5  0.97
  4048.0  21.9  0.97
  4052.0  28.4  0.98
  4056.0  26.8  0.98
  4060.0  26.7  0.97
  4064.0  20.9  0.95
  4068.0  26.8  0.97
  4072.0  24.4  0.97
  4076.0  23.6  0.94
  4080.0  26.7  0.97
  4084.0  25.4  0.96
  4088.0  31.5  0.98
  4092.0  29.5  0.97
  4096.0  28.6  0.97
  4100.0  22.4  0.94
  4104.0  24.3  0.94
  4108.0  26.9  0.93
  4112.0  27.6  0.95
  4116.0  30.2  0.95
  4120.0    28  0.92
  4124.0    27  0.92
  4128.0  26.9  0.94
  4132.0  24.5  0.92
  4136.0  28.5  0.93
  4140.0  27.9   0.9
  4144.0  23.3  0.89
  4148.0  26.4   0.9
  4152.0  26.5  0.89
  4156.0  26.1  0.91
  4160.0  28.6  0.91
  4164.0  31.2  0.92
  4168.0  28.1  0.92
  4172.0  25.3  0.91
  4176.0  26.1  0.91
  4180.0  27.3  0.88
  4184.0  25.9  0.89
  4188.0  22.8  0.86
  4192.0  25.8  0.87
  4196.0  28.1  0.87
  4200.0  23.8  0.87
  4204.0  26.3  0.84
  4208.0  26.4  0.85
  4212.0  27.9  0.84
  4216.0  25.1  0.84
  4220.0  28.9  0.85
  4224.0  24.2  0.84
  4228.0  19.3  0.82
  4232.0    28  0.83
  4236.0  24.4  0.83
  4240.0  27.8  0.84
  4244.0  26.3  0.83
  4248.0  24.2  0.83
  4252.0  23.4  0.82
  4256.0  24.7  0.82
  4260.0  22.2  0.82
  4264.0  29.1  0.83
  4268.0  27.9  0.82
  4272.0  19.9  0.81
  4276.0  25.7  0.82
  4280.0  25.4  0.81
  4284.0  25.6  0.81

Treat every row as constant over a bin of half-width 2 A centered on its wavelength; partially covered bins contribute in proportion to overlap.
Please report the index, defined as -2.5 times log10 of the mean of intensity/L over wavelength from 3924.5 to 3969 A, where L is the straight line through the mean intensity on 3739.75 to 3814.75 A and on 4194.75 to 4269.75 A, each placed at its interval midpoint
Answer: 0.49 mag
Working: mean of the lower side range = 20.3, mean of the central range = 14.3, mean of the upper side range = 25.7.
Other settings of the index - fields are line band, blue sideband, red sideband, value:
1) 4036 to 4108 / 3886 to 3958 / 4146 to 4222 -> -0.15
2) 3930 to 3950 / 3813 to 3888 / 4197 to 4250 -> 0.47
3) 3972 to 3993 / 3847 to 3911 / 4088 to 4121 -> 0.05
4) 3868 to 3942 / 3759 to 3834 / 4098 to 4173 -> 0.25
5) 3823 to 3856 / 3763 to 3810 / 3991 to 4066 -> 0.36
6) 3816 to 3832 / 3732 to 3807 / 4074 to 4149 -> 0.44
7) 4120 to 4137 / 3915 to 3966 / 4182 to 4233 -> -0.18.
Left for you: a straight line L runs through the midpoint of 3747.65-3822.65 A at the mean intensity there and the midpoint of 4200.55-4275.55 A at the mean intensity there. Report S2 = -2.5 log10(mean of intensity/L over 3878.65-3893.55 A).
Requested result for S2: 0.13 mag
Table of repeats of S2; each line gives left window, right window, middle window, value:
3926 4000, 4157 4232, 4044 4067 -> -0.19 mag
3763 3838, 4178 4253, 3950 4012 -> 0.07 mag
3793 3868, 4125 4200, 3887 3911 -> 0.09 mag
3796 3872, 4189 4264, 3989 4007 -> -0.17 mag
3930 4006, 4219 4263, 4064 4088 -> -0.22 mag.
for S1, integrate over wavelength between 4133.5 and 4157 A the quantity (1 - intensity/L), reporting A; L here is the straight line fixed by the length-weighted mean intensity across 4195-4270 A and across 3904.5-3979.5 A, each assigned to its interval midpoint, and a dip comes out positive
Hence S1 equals -3.8 A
